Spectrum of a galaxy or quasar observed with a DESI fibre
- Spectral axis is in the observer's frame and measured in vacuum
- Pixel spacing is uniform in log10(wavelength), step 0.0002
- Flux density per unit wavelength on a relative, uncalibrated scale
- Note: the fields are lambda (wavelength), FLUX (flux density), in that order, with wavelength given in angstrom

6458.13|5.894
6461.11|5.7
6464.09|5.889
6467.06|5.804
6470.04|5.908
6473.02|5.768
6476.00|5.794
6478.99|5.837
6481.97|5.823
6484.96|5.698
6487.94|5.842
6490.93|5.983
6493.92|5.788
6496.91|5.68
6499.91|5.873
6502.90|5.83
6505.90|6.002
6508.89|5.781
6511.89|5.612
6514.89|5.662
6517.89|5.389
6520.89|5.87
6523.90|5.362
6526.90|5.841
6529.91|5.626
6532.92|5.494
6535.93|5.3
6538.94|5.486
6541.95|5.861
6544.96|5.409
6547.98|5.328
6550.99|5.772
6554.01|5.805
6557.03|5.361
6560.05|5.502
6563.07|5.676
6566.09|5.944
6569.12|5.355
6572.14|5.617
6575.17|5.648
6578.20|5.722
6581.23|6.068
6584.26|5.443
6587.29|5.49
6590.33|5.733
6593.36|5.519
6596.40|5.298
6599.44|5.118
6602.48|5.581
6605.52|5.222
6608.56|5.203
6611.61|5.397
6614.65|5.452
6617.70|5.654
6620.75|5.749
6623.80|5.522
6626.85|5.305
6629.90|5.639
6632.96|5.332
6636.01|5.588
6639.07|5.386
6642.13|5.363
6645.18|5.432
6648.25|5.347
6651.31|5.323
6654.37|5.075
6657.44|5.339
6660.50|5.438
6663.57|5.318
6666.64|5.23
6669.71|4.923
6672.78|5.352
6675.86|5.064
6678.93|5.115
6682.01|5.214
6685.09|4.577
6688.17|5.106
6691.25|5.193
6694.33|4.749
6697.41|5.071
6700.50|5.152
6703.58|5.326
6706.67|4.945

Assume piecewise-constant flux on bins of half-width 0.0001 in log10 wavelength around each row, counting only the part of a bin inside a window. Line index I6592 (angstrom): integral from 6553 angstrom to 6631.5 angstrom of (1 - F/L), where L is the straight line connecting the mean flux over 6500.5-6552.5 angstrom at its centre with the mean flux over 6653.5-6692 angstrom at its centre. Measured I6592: -1.8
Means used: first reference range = 5.63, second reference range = 5.15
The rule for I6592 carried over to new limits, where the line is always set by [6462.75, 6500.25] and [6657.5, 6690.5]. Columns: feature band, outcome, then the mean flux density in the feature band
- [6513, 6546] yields 0.4 angstrom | 5.58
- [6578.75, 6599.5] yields -0.5 angstrom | 5.56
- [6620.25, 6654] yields -1.0 angstrom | 5.43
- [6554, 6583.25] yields -0.8 angstrom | 5.66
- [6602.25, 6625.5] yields -0.5 angstrom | 5.47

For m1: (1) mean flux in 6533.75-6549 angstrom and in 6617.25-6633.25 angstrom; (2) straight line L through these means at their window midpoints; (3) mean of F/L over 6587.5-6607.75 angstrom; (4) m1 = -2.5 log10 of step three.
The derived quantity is 0.02 mag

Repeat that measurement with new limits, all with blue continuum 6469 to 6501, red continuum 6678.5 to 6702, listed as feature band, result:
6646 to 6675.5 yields -0.026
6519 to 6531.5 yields -0.001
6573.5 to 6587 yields -0.050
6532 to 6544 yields 0.014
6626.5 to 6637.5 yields -0.049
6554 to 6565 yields -0.009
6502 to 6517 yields -0.008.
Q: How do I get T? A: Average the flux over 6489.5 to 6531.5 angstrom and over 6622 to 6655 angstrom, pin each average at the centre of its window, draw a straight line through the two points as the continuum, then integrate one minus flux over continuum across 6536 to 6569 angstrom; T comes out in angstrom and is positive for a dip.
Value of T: 0.21 angstrom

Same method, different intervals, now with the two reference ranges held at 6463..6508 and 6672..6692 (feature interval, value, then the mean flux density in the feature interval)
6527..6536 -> 0.16 angstrom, 5.55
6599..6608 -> 0.10 angstrom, 5.32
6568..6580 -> -0.25 angstrom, 5.61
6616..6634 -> -0.83 angstrom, 5.54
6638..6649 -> -0.34 angstrom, 5.38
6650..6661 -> -0.22 angstrom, 5.28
